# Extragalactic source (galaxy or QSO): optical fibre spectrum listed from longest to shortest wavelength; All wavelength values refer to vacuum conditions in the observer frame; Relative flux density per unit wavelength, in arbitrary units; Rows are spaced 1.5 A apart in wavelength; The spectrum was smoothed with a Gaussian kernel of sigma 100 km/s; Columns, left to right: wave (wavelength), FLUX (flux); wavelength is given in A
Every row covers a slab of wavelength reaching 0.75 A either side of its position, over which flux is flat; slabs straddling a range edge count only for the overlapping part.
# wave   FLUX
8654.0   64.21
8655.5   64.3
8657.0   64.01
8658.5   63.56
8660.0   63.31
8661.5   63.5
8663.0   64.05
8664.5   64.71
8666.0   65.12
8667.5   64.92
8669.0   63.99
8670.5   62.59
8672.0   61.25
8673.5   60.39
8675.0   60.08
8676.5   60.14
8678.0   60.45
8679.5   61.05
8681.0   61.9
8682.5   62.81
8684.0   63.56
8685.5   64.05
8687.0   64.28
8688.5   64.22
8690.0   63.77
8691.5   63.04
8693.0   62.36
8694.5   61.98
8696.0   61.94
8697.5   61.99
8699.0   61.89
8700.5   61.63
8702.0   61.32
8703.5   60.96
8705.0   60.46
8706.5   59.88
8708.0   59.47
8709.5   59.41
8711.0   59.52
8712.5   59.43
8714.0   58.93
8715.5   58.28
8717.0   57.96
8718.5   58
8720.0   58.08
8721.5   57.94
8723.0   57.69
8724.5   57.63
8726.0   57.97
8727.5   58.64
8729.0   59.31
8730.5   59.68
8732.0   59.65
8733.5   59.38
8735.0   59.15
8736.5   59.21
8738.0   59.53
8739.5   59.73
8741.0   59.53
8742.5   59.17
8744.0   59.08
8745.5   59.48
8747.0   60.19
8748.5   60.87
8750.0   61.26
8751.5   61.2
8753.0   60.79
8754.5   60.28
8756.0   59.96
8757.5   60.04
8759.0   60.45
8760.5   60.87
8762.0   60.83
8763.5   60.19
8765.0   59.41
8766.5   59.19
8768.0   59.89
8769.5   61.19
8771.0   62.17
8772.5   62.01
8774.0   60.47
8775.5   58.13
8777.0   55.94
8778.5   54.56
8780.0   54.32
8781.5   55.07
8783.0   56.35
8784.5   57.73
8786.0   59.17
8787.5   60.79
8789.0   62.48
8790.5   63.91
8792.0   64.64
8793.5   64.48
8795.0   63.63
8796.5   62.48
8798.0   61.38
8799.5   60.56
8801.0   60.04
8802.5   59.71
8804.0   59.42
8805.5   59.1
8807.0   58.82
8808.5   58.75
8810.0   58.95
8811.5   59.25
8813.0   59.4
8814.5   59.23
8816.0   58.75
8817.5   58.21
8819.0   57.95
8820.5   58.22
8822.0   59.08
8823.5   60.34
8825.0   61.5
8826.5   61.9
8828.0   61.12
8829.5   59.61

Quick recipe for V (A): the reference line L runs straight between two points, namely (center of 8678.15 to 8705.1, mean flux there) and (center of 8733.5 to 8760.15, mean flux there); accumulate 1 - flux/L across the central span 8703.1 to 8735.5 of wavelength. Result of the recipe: 1.2 A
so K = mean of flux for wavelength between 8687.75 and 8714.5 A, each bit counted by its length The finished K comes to 61.3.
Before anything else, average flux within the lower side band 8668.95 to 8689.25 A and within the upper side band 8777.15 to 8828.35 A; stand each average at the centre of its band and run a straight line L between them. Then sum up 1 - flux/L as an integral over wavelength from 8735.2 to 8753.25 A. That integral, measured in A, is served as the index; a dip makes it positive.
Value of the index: 0.26 A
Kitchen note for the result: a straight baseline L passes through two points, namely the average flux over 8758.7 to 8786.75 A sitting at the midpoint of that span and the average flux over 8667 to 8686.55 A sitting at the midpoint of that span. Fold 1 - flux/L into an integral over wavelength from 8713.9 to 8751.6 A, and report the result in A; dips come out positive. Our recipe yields 0.7 A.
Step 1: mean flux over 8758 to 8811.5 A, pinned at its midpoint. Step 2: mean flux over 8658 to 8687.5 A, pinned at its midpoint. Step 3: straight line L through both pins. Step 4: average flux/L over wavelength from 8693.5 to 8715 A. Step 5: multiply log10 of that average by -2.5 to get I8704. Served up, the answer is 0.02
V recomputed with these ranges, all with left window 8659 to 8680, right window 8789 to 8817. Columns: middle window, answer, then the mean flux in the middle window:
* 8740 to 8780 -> 1.0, 59.8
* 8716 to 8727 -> 0.7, 57.9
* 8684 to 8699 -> -0.2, 63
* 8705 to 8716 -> 0.5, 59.4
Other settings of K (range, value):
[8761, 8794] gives 59.7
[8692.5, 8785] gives 59.5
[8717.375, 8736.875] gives 58.6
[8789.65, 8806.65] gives 61.7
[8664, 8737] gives 60.9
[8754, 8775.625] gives 60.4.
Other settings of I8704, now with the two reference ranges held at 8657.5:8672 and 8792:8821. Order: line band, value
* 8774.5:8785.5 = 0.085 mag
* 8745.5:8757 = 0.017 mag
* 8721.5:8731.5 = 0.067 mag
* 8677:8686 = 0.021 mag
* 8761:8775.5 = 0.011 mag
